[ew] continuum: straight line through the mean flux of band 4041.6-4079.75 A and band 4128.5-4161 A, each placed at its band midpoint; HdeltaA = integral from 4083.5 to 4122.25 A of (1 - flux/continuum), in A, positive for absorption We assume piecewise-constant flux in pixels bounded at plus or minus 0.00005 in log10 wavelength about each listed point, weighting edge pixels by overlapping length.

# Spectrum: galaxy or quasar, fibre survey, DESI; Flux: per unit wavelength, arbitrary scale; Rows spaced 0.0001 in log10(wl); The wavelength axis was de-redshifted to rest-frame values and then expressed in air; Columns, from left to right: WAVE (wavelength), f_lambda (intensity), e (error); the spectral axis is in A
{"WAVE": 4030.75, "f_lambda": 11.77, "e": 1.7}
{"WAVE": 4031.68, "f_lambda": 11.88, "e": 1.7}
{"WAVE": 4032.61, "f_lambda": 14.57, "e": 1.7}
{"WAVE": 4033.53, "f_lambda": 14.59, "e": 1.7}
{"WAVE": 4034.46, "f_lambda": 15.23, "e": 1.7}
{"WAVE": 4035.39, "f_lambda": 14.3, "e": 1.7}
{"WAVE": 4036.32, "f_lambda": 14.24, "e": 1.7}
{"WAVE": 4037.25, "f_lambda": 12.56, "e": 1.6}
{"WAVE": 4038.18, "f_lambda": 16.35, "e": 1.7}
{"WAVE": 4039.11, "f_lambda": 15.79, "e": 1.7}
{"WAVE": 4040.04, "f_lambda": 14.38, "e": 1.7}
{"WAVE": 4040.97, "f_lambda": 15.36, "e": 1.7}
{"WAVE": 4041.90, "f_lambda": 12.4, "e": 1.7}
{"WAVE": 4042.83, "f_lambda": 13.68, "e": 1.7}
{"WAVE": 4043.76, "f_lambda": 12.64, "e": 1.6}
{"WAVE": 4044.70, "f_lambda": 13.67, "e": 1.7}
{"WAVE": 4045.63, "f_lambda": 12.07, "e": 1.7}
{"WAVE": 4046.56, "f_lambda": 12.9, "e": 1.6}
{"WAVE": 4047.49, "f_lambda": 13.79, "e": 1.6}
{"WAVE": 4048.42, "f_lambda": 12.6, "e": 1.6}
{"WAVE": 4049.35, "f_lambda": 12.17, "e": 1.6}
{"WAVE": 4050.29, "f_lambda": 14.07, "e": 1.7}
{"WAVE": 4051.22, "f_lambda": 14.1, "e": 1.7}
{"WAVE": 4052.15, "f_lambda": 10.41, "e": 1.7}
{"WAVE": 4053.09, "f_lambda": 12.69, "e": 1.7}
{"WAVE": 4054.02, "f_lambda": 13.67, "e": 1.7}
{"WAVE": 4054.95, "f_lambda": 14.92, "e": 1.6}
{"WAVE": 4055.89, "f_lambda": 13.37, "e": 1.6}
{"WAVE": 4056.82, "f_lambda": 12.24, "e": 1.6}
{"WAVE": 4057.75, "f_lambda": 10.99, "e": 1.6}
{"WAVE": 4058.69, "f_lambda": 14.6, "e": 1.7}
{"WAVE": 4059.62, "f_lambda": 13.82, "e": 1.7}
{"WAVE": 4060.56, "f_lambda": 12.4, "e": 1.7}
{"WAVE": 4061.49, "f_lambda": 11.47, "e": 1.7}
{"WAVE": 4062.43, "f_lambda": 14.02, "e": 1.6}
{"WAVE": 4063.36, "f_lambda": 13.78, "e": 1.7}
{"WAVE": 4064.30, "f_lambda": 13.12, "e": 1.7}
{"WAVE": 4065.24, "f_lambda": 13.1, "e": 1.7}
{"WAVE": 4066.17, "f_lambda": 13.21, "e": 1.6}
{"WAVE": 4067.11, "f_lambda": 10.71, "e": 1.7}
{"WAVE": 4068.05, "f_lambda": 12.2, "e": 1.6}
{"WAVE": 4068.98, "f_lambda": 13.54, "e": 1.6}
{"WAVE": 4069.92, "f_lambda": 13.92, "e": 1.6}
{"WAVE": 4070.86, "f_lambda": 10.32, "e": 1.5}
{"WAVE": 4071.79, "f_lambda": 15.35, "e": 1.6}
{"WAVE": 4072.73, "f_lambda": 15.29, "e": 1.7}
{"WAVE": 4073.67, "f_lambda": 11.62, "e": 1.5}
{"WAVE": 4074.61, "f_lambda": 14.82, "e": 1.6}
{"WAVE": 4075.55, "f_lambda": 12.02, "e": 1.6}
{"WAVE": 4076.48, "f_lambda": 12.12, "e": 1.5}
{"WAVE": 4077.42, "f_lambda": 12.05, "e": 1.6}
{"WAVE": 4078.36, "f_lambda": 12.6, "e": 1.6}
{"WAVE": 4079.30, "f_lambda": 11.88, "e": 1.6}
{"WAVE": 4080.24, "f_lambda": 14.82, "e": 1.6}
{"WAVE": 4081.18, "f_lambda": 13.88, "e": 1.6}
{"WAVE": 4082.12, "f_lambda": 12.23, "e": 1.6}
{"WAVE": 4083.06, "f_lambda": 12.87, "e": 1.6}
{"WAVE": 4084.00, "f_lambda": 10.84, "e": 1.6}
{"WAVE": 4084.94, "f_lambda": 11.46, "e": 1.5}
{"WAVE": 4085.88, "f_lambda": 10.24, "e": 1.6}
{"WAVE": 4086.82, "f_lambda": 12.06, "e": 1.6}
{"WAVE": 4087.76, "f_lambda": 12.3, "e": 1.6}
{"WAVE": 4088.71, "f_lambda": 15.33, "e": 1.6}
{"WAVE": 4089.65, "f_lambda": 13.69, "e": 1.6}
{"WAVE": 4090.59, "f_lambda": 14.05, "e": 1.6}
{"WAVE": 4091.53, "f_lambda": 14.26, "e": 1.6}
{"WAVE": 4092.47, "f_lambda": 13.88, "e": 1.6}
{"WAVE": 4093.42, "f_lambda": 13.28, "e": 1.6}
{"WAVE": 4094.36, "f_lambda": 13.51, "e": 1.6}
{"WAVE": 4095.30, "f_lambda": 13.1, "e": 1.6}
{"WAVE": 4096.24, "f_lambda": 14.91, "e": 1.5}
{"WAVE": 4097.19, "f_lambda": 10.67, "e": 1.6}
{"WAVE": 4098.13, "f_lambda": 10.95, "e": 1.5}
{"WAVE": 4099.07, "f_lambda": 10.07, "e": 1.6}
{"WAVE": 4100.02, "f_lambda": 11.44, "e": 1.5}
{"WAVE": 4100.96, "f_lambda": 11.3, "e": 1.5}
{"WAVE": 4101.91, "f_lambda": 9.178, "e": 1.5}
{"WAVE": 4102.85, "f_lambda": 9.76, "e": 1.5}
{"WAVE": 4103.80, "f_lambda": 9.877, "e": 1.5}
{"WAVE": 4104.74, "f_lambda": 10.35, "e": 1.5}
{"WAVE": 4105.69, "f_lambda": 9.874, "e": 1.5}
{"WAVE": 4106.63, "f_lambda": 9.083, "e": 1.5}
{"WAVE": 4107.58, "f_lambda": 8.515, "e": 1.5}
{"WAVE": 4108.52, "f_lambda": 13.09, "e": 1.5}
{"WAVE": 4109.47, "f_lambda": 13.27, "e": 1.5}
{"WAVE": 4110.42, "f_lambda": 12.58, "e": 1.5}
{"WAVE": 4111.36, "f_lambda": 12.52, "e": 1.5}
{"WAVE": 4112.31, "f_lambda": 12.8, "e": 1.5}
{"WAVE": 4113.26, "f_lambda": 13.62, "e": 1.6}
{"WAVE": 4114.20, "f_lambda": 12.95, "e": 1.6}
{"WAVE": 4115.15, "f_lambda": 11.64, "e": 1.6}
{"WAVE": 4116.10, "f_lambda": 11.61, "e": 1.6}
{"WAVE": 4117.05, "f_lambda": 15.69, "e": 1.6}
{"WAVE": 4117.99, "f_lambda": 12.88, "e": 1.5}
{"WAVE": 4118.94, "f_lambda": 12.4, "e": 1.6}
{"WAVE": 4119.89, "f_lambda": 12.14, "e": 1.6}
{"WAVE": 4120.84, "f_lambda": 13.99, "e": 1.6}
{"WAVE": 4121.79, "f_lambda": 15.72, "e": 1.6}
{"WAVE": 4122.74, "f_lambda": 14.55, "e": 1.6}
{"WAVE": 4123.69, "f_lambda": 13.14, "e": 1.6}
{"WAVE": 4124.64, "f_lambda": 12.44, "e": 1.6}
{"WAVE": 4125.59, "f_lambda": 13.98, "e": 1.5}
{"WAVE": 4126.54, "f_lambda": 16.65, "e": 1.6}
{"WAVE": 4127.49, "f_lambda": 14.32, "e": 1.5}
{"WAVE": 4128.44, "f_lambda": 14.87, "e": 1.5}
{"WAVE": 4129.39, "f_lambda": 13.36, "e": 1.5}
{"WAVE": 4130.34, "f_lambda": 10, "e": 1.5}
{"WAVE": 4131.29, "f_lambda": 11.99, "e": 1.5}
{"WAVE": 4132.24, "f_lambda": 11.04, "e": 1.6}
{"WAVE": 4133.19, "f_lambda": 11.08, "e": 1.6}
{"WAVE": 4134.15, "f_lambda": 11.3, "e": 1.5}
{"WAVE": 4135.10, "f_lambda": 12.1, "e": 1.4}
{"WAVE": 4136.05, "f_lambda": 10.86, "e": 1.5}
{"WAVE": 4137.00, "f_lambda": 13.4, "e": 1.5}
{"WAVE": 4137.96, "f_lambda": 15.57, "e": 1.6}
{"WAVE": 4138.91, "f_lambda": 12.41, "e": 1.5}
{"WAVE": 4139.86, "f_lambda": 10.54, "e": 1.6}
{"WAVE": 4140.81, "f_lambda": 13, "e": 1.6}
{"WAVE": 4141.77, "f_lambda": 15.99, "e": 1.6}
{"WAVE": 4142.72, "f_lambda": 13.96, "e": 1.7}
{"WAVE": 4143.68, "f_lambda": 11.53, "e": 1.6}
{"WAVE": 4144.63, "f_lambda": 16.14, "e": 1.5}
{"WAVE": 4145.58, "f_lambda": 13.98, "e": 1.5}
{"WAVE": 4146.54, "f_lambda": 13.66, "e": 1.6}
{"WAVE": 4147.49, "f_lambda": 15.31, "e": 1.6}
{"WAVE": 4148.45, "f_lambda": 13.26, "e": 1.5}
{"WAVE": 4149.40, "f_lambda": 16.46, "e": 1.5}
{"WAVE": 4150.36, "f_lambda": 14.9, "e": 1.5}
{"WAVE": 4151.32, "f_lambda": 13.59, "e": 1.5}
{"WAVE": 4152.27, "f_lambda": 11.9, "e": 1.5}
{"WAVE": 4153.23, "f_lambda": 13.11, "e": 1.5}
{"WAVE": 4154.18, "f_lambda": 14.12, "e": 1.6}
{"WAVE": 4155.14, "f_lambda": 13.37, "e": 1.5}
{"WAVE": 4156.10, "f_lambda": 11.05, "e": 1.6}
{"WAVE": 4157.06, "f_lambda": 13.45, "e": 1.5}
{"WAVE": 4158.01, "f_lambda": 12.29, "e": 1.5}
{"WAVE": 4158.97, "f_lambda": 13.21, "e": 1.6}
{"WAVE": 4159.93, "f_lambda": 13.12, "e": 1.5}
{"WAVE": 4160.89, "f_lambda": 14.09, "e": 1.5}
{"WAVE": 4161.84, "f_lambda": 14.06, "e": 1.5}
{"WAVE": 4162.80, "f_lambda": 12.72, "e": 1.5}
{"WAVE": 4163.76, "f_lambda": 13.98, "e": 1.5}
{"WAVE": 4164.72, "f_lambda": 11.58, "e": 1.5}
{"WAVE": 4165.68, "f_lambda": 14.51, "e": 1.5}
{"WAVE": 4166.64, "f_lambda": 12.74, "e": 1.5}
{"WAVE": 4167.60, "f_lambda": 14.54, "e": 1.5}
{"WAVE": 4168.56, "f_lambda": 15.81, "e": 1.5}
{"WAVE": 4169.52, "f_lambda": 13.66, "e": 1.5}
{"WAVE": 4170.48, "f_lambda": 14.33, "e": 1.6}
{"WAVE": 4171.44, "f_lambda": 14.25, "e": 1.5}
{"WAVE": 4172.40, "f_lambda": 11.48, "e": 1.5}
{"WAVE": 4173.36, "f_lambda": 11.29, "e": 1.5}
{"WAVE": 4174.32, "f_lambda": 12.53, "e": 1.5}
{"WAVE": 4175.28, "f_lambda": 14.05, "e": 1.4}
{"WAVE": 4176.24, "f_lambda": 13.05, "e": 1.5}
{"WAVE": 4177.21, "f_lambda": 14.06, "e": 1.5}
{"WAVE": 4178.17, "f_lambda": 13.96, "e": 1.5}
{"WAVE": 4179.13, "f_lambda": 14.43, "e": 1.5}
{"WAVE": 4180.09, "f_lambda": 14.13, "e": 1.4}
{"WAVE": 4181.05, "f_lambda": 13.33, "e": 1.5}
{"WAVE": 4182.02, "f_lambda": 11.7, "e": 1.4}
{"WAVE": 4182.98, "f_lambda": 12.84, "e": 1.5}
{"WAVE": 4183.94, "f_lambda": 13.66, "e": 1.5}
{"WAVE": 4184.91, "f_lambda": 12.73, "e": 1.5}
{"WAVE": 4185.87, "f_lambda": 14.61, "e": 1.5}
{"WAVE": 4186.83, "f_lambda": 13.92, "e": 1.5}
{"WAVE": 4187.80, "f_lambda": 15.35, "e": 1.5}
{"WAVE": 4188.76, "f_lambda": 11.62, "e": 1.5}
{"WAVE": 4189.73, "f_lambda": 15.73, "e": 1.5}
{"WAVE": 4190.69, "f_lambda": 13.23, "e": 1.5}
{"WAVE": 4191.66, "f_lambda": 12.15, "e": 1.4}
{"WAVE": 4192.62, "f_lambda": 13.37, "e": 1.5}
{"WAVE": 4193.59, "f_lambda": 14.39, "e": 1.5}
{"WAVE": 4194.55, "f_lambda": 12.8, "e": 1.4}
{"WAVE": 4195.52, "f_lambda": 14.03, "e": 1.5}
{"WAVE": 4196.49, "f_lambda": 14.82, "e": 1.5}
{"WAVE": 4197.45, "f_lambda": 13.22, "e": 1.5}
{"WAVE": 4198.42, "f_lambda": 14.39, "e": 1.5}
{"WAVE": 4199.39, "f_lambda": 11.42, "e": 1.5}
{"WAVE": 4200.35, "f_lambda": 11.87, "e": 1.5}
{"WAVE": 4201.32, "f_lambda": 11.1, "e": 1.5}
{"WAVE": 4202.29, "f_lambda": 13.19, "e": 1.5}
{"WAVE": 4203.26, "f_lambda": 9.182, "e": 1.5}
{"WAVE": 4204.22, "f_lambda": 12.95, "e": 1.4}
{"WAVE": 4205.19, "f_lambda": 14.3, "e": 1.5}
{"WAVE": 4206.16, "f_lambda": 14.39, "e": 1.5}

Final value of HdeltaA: 2.4 A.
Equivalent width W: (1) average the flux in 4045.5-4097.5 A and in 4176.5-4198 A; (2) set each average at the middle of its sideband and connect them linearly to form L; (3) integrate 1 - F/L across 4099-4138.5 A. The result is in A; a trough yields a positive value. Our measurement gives 2.71 A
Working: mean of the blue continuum 13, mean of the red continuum 13.6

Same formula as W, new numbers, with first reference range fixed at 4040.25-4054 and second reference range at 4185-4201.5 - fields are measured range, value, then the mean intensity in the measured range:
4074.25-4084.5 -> 0.35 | 12.7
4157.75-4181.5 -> -0.21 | 13.5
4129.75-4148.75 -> 0.65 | 12.9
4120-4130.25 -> -0.61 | 14.1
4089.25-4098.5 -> -0.04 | 13.3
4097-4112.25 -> 2.75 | 10.8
